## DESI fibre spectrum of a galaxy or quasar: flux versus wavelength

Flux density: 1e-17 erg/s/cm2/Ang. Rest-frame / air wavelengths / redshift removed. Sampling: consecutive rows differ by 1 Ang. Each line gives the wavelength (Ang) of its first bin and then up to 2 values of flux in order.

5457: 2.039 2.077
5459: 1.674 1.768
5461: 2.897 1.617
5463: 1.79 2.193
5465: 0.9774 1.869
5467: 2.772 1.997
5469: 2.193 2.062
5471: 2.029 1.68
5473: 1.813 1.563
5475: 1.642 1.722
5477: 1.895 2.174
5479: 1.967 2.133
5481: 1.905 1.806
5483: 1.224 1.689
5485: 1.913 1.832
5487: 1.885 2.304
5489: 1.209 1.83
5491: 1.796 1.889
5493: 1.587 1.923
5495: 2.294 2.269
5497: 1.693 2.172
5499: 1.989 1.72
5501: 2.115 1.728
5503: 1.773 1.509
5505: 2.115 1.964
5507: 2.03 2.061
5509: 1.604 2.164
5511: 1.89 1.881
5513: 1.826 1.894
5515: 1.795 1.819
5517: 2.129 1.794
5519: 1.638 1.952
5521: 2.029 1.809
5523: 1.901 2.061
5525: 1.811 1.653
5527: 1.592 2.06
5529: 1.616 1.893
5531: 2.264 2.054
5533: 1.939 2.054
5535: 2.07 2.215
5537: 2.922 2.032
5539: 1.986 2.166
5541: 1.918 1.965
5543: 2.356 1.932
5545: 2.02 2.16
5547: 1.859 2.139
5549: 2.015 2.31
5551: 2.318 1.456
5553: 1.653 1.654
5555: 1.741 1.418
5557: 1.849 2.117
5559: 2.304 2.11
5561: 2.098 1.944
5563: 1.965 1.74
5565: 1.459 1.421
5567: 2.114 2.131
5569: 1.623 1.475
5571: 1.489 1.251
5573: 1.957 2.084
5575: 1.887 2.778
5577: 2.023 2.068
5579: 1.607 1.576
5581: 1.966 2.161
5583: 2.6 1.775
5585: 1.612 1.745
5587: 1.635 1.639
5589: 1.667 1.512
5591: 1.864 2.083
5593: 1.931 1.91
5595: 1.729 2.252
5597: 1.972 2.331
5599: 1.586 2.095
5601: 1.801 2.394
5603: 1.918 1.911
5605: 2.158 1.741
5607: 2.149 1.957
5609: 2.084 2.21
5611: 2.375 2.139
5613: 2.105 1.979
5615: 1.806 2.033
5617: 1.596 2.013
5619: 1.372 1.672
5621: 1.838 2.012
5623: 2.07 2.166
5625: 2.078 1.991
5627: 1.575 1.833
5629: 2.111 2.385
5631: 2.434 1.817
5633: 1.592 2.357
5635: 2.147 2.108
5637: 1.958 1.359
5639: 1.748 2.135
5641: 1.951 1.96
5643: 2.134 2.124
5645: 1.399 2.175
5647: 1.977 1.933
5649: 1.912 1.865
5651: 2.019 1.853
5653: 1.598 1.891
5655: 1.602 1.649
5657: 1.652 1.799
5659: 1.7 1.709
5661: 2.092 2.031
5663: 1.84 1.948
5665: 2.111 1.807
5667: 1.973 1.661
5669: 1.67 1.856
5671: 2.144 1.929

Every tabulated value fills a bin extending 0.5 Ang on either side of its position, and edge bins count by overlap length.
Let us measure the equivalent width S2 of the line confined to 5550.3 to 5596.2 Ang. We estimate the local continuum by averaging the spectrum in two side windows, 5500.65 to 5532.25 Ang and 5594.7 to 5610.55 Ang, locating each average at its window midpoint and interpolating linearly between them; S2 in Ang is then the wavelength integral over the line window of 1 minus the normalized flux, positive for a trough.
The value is 2.8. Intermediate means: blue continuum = 1.89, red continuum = 2.02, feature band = 1.86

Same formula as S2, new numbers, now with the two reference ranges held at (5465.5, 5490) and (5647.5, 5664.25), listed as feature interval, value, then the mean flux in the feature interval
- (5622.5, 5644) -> -1.9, 2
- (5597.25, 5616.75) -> -2.0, 2.03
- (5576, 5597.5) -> -0.5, 1.89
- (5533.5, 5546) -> -1.8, 2.14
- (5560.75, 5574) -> 0.8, 1.75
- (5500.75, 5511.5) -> -0.1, 1.9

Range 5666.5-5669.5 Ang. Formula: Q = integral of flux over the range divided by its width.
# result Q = 1.77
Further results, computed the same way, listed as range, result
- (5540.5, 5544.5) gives 2.04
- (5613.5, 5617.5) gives 1.85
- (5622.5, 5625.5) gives 2.1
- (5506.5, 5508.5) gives 2.05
